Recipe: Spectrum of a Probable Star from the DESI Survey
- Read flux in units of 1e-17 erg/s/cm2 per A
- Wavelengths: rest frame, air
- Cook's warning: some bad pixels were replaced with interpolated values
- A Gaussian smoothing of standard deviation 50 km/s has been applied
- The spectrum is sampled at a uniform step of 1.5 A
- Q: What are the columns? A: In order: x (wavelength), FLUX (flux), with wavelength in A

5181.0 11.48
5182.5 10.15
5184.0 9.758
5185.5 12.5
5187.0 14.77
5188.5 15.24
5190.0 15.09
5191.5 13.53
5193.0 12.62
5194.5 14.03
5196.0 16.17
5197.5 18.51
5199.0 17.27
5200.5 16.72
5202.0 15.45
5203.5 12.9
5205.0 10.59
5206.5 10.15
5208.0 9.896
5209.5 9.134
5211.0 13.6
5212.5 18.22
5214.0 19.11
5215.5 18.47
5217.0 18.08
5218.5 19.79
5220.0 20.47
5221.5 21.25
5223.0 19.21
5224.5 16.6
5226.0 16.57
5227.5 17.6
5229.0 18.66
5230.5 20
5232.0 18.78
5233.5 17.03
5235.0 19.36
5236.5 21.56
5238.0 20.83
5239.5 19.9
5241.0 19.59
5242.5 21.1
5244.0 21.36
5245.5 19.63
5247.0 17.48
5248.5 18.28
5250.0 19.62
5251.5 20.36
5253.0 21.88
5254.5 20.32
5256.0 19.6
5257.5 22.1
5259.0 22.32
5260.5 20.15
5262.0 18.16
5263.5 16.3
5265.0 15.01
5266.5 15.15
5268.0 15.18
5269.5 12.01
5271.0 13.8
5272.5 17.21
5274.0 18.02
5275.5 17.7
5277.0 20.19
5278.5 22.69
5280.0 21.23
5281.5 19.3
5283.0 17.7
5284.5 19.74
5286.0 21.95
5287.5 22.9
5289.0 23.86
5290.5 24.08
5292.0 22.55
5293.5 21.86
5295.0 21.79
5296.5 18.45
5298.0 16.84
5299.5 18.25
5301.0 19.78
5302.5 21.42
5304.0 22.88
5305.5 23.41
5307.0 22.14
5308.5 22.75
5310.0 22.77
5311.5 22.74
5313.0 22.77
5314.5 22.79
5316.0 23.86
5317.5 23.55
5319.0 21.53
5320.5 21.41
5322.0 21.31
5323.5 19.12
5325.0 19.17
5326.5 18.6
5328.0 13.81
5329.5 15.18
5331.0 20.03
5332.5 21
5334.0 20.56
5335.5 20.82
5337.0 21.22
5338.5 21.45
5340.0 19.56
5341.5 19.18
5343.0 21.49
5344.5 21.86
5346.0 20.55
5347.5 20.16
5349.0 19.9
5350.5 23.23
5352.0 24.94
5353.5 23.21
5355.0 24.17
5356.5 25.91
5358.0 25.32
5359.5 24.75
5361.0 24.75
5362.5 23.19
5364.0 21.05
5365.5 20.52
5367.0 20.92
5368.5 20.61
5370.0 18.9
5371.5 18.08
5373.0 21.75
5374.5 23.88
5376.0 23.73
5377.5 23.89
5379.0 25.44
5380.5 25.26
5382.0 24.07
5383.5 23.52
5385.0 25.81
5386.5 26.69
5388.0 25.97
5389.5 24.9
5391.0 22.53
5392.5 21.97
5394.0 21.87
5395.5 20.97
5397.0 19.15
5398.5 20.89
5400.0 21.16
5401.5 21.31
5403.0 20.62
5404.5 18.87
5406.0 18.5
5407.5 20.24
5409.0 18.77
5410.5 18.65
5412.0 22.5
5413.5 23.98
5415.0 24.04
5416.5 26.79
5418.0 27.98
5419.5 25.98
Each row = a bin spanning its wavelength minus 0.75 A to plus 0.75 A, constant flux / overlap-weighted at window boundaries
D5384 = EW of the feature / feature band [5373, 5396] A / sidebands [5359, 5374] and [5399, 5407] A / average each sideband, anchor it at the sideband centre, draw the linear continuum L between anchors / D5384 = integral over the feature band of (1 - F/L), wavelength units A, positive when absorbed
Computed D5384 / -3.5 A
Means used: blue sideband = 21.4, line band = 24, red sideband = 20.1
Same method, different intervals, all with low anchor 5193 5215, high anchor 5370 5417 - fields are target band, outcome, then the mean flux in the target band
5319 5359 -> -1.6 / 20.9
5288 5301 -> -2.0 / 20.9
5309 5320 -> -2.2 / 22.8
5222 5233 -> -2.0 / 18.2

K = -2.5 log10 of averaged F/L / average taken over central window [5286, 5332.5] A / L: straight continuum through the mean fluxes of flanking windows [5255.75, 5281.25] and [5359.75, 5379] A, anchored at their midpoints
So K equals -0.08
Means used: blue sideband 18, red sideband 22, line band 21.1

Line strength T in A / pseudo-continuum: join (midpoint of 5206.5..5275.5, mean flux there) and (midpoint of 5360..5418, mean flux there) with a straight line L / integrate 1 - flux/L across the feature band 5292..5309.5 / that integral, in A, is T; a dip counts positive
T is -1.02 A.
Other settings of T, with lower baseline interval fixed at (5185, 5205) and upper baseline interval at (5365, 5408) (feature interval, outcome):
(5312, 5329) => -0.9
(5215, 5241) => -4.8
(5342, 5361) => -2.0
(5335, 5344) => -0.1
